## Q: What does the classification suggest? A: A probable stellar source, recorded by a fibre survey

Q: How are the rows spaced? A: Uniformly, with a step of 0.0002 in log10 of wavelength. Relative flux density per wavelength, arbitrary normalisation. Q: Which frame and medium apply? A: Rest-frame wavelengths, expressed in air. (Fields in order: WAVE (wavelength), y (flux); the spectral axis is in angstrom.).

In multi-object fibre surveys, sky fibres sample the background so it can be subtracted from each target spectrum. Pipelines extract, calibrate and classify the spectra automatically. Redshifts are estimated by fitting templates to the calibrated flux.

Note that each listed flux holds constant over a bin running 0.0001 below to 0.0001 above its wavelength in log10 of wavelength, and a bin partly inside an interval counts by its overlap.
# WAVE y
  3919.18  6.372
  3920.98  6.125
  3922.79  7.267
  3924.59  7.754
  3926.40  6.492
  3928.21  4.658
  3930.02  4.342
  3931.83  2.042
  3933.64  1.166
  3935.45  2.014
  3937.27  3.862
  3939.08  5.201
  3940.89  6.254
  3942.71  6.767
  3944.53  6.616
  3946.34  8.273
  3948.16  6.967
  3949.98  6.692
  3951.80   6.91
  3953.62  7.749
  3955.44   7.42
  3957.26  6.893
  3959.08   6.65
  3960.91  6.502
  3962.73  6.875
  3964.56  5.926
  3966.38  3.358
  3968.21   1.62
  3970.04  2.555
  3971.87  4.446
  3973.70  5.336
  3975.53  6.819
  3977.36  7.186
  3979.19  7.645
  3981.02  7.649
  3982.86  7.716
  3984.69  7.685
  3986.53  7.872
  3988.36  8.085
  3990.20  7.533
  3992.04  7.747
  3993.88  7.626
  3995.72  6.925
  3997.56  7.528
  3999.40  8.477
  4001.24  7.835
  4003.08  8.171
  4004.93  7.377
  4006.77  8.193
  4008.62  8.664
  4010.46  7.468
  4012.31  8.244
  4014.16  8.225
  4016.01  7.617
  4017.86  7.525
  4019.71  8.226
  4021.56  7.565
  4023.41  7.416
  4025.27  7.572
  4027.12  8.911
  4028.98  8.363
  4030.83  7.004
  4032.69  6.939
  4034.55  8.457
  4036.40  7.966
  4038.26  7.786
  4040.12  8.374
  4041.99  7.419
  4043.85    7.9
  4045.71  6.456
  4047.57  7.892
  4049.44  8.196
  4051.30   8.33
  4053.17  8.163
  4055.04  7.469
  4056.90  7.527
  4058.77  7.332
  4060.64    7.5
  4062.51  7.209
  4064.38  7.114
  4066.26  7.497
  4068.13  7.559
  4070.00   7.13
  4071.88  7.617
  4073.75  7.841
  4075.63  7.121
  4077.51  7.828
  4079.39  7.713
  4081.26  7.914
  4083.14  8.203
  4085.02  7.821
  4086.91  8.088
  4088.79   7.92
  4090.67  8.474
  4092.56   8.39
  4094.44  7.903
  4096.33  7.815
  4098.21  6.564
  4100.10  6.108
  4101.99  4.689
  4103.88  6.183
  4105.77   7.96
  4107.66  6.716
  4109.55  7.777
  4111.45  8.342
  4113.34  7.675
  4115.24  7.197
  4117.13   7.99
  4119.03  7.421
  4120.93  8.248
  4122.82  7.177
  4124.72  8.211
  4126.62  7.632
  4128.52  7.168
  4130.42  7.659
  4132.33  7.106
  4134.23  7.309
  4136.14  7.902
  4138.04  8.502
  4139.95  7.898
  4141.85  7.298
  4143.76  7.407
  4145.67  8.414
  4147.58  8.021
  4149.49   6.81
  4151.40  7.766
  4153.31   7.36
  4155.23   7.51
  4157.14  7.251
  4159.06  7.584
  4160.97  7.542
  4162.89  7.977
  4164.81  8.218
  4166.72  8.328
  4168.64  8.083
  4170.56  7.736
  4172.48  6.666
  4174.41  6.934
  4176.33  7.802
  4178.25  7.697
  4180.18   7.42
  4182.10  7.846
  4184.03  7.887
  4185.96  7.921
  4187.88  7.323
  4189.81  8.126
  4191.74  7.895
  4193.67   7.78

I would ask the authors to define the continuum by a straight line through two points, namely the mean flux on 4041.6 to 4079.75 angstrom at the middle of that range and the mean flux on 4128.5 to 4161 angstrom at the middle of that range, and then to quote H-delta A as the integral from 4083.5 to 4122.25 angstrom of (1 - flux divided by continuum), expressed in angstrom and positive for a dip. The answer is 0.5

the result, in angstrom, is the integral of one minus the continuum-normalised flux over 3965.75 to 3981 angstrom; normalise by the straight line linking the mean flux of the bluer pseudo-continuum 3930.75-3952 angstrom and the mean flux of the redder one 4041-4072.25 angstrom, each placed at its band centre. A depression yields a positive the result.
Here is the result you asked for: 2.1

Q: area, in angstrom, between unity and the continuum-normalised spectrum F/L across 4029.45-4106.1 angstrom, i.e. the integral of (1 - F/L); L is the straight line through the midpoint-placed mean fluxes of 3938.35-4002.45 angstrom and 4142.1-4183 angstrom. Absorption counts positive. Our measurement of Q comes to -4.2 angstrom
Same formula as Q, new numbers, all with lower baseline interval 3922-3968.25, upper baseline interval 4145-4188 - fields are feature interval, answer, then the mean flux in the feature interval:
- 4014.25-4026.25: -2.5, 7.7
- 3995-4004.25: -2.4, 7.8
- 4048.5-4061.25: -2.2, 7.79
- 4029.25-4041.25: -2.4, 7.78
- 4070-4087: -2.1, 7.74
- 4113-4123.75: -0.6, 7.62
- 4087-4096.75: -1.6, 8.12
